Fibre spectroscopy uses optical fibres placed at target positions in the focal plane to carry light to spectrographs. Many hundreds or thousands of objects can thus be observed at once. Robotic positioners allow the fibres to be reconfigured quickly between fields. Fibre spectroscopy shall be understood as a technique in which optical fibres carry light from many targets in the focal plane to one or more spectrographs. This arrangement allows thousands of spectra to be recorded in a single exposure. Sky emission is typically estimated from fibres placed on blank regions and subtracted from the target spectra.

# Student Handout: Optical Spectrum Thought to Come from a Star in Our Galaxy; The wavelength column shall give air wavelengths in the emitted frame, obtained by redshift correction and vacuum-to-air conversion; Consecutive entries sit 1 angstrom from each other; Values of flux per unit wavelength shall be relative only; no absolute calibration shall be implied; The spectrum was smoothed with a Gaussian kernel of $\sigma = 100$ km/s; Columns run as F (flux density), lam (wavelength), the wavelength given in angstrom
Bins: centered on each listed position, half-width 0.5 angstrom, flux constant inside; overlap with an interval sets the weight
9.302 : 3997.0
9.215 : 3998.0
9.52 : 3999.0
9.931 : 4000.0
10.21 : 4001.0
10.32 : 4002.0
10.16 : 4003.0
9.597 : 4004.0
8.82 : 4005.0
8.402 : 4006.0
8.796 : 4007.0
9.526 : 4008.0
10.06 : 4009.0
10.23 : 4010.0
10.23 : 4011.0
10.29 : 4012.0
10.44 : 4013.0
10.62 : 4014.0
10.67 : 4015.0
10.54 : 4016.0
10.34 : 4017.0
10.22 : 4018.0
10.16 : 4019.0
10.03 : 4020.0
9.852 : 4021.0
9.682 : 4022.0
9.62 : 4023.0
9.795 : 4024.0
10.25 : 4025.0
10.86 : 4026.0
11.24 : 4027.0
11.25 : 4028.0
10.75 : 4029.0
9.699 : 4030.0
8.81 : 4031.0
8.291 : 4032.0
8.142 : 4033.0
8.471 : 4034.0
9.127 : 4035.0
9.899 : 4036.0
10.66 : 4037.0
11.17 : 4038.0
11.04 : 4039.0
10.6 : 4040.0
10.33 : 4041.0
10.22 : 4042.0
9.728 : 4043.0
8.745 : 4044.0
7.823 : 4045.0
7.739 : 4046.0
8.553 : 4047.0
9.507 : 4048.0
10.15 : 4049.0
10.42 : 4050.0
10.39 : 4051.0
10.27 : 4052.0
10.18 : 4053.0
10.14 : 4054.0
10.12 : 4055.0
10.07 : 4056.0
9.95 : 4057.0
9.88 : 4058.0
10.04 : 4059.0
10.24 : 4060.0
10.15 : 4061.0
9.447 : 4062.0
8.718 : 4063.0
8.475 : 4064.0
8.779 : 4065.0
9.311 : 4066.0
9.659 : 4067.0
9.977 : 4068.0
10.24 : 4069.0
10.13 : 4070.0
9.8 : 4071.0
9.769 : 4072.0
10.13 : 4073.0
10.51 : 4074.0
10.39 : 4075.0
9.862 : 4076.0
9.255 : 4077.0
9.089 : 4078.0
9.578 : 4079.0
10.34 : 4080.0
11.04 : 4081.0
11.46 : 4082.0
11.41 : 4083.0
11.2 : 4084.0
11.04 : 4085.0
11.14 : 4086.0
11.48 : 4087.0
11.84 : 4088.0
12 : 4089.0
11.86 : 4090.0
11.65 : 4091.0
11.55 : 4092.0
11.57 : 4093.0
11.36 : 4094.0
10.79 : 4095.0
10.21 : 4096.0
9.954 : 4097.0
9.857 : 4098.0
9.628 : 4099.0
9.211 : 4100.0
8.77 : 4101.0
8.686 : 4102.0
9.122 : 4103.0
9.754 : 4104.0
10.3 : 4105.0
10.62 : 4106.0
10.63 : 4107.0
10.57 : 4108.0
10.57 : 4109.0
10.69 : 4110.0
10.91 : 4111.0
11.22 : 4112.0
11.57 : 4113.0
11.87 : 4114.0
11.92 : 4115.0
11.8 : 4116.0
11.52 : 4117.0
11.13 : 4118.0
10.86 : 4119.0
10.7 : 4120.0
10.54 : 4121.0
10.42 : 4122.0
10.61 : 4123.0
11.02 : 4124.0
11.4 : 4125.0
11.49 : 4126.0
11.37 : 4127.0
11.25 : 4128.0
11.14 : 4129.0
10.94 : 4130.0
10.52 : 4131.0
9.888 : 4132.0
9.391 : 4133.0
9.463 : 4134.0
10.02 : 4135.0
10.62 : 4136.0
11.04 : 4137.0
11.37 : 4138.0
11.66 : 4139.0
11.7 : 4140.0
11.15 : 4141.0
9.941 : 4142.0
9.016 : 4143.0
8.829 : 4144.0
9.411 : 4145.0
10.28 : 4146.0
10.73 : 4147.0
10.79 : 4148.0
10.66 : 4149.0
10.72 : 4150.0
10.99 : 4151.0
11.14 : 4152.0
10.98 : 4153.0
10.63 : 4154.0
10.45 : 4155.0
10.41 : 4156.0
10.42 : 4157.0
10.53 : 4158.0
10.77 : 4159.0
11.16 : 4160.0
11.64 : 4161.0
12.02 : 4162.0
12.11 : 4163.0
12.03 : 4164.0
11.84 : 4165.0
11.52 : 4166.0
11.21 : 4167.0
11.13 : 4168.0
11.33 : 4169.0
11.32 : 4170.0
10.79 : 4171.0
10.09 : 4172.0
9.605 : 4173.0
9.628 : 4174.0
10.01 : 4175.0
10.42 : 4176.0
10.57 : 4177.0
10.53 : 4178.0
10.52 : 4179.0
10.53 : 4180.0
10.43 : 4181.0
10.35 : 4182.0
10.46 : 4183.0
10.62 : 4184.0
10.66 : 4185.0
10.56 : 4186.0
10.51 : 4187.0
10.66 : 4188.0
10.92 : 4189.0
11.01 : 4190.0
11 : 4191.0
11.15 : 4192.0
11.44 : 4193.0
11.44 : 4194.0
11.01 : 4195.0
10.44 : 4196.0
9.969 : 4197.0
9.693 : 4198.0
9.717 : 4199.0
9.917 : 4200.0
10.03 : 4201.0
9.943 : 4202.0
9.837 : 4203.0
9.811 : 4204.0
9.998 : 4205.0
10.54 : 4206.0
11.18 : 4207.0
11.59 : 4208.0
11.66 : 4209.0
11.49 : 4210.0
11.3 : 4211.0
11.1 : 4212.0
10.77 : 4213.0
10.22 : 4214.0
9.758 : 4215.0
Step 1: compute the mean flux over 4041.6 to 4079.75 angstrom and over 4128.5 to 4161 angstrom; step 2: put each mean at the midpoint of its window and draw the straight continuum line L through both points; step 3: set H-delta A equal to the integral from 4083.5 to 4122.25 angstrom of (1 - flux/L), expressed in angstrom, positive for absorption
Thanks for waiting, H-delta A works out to -2.6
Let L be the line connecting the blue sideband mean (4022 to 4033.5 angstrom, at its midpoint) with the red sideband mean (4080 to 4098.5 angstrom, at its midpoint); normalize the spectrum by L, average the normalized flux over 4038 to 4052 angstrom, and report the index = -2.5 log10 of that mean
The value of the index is 0.06 mag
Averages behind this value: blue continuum 9.87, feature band 9.71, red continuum 11.2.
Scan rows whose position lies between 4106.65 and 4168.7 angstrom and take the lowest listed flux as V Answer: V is 8.829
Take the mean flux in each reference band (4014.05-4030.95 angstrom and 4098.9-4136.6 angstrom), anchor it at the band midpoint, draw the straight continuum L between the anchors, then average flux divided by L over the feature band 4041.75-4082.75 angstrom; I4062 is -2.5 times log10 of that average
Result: 0.07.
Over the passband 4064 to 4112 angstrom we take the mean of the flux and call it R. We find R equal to 10.4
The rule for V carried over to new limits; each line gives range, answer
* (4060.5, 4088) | 8.475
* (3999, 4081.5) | 7.739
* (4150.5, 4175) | 9.605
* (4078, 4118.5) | 8.686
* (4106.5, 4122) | 10.42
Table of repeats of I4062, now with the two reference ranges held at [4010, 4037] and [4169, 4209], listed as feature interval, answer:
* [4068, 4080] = 0.03 mag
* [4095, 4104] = 0.08 mag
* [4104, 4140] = -0.06 mag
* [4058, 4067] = 0.08 mag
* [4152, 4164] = -0.07 mag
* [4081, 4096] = -0.12 mag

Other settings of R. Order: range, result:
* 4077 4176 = 10.7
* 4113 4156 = 10.8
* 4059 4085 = 9.98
